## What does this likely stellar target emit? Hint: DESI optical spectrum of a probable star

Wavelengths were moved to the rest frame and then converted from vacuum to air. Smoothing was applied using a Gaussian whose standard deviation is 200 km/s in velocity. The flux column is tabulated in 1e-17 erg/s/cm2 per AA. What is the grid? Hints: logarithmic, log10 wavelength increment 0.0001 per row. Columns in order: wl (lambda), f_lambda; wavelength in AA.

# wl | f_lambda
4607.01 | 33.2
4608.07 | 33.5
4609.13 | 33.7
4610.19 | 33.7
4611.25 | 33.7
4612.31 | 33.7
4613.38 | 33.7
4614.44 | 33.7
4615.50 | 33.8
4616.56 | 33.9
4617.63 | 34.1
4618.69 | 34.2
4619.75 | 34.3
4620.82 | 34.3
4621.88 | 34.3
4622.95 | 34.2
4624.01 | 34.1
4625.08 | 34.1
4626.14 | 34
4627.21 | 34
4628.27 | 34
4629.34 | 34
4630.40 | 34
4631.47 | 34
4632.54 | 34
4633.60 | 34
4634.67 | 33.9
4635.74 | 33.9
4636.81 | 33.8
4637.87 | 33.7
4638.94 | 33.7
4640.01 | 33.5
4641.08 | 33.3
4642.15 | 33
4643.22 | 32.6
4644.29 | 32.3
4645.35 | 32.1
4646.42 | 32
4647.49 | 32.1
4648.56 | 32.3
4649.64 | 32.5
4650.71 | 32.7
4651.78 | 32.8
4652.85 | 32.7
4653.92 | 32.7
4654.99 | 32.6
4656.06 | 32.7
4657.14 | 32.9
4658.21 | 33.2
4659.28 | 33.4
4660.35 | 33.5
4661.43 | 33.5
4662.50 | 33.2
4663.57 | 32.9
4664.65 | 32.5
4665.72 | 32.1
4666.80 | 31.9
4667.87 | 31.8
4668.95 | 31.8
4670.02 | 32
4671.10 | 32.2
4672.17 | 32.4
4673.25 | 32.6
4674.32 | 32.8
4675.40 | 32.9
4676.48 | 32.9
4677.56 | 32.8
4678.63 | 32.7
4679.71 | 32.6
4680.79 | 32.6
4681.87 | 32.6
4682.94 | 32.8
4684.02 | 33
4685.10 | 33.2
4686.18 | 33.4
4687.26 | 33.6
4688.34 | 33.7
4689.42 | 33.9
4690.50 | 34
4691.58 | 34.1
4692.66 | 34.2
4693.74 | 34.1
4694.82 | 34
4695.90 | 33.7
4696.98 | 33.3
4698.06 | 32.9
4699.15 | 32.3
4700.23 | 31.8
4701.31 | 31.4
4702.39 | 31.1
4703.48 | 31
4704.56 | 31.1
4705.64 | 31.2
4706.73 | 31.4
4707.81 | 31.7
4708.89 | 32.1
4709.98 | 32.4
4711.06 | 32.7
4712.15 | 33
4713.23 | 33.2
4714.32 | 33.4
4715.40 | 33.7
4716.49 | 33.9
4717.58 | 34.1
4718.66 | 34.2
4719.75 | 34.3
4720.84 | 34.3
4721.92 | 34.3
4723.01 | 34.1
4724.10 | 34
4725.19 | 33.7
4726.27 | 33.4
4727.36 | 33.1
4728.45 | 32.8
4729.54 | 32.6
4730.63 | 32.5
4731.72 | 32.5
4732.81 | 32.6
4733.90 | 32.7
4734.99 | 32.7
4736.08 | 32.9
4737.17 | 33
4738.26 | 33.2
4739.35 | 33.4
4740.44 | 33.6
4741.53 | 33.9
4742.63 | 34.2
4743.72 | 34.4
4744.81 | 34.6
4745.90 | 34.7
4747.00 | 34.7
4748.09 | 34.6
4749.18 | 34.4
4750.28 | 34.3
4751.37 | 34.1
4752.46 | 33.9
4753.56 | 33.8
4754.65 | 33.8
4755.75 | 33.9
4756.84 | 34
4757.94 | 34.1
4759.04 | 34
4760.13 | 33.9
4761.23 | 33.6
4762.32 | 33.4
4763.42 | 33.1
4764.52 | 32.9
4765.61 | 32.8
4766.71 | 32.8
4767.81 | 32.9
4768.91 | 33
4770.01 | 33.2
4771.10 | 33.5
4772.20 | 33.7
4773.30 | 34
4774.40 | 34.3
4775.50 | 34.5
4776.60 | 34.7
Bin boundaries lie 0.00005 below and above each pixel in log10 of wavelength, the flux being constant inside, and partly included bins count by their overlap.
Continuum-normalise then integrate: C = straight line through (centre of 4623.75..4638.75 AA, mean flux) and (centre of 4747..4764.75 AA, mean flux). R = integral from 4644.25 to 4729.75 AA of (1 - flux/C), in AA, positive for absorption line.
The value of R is 2.67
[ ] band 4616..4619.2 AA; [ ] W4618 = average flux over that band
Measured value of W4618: 34.1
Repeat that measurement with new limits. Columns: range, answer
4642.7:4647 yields 32.3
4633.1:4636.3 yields 33.8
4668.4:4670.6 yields 31.8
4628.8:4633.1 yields 34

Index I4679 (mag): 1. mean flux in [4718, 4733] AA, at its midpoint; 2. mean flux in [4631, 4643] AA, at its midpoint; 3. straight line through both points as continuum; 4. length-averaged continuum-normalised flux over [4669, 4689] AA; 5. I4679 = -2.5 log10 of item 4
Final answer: 0.03 mag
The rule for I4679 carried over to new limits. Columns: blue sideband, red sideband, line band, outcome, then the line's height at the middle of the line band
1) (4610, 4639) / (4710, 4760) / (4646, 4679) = 0.04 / 33.9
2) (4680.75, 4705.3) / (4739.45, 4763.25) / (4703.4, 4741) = 0.02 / 33.5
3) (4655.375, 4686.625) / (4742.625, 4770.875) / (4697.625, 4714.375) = 0.04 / 33.2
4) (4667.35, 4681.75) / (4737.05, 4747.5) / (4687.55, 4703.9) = 0.00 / 32.9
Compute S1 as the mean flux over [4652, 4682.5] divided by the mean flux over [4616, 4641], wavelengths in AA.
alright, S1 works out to 1.0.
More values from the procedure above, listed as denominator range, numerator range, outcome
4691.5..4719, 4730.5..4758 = 1.03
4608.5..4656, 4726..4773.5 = 1.00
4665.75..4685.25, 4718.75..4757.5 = 1.04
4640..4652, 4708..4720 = 1.02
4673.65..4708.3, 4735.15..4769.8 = 1.03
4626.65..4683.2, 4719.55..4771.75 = 1.02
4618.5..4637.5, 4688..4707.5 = 0.96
